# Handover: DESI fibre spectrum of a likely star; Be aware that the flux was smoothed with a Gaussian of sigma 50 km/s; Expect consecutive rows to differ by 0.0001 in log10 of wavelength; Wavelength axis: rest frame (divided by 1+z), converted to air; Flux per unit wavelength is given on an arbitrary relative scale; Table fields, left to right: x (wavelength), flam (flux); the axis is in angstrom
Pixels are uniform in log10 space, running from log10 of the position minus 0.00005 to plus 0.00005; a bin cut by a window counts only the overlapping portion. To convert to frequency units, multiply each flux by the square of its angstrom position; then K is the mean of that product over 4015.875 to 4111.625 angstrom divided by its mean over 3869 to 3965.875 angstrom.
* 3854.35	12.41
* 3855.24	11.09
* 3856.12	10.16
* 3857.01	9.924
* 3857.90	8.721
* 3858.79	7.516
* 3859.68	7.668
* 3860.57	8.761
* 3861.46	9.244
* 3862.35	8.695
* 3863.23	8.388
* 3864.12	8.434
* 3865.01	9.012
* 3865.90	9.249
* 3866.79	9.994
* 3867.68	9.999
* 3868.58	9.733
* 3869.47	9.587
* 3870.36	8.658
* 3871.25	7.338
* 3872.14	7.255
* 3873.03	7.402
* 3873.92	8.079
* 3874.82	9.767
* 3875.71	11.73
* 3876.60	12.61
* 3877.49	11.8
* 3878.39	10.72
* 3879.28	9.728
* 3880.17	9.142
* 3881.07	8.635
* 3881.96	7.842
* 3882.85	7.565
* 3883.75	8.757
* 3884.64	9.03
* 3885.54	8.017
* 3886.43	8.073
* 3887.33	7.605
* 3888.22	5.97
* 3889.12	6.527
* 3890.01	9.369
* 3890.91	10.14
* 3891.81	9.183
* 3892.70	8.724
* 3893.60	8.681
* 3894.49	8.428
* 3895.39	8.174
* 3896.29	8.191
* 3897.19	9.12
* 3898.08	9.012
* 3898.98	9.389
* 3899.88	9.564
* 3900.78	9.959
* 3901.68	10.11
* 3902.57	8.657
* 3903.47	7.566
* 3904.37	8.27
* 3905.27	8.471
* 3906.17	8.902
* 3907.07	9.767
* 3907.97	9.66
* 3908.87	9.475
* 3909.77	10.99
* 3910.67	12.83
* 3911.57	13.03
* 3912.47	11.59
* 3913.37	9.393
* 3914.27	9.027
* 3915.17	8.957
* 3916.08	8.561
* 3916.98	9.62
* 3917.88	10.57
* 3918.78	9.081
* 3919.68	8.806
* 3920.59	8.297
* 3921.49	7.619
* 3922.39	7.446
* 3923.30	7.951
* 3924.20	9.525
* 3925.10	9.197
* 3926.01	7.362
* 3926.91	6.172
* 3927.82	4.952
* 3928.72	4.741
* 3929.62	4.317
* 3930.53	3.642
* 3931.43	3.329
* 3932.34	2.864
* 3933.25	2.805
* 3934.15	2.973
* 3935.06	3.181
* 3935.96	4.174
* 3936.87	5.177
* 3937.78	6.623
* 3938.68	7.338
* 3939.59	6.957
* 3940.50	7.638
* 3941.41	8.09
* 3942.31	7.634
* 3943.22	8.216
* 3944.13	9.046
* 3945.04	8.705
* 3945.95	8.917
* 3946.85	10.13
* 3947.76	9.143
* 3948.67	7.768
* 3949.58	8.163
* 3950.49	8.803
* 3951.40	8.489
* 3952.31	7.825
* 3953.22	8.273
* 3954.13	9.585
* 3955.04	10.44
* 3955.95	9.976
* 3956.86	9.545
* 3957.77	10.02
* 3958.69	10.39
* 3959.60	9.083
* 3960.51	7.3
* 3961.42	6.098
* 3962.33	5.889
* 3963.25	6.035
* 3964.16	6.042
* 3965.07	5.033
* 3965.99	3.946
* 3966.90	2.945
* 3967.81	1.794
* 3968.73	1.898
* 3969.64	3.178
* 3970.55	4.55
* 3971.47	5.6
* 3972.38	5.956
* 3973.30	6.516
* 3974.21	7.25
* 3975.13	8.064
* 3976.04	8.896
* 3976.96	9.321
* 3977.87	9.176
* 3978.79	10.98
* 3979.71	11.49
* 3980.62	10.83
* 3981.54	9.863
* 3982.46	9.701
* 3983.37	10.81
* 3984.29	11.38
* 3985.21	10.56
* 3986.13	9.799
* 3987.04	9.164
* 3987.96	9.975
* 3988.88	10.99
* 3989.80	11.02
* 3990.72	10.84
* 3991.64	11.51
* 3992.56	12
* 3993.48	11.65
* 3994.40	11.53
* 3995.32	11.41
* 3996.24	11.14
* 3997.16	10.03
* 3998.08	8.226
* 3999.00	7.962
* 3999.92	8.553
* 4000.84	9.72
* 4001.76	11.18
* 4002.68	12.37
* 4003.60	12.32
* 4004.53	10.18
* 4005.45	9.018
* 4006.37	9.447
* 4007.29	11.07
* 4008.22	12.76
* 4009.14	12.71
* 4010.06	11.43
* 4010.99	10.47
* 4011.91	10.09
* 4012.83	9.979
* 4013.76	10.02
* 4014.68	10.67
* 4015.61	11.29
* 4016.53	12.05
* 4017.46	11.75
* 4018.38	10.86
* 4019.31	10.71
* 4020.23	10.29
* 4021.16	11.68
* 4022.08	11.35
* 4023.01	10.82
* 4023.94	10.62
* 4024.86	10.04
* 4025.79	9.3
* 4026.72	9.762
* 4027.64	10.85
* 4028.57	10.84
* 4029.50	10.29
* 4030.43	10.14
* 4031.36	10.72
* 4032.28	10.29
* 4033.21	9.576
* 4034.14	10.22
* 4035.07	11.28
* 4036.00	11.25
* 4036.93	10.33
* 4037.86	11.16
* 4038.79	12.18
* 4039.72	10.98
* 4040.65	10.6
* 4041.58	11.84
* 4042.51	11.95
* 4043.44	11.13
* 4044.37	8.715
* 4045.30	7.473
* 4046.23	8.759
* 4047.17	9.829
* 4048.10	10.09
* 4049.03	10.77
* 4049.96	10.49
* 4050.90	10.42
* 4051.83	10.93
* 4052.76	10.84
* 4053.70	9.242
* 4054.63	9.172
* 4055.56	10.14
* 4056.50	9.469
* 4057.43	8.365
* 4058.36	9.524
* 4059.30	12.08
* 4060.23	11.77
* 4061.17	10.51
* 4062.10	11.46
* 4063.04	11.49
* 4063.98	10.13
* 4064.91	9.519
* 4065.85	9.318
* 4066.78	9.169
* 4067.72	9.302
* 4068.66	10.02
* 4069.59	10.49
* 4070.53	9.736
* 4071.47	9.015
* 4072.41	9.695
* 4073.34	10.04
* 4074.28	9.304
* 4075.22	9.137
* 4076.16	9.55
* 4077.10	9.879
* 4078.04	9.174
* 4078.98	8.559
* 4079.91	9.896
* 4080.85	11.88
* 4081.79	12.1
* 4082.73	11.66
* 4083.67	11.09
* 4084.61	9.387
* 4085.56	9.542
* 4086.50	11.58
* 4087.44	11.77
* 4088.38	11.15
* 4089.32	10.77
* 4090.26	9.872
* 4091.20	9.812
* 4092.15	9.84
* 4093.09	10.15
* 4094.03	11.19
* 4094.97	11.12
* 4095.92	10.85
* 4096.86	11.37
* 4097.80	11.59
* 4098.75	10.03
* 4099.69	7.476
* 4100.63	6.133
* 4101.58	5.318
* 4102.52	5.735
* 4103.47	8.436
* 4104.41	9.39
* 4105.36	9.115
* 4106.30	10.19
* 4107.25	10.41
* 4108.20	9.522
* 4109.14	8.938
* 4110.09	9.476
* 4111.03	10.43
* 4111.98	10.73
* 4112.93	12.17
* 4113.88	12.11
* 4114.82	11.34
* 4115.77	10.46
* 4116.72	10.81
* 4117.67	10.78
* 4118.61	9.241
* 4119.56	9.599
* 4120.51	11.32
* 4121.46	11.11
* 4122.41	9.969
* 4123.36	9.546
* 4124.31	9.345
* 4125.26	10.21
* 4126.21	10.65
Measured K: 1.33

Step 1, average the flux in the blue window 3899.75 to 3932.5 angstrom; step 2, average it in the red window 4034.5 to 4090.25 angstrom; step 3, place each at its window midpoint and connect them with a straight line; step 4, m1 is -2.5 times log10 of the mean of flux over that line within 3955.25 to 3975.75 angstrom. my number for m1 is 0.39 mag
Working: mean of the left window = 8.42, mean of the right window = 10.3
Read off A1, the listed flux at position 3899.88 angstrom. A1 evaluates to 9.564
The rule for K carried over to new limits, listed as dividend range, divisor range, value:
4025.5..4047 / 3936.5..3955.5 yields 1.32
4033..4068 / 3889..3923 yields 1.20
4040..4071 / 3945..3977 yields 1.48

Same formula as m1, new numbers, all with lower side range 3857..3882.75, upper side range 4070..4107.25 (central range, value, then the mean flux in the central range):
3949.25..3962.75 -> 0.087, 8.67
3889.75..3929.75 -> 0.042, 8.9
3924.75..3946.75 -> 0.470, 6.06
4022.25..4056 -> -0.077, 10.4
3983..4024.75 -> -0.127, 10.7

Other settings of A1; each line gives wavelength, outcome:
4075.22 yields 9.137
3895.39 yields 8.174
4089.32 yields 10.77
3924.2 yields 9.525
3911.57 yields 13.03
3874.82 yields 9.767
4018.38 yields 10.86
